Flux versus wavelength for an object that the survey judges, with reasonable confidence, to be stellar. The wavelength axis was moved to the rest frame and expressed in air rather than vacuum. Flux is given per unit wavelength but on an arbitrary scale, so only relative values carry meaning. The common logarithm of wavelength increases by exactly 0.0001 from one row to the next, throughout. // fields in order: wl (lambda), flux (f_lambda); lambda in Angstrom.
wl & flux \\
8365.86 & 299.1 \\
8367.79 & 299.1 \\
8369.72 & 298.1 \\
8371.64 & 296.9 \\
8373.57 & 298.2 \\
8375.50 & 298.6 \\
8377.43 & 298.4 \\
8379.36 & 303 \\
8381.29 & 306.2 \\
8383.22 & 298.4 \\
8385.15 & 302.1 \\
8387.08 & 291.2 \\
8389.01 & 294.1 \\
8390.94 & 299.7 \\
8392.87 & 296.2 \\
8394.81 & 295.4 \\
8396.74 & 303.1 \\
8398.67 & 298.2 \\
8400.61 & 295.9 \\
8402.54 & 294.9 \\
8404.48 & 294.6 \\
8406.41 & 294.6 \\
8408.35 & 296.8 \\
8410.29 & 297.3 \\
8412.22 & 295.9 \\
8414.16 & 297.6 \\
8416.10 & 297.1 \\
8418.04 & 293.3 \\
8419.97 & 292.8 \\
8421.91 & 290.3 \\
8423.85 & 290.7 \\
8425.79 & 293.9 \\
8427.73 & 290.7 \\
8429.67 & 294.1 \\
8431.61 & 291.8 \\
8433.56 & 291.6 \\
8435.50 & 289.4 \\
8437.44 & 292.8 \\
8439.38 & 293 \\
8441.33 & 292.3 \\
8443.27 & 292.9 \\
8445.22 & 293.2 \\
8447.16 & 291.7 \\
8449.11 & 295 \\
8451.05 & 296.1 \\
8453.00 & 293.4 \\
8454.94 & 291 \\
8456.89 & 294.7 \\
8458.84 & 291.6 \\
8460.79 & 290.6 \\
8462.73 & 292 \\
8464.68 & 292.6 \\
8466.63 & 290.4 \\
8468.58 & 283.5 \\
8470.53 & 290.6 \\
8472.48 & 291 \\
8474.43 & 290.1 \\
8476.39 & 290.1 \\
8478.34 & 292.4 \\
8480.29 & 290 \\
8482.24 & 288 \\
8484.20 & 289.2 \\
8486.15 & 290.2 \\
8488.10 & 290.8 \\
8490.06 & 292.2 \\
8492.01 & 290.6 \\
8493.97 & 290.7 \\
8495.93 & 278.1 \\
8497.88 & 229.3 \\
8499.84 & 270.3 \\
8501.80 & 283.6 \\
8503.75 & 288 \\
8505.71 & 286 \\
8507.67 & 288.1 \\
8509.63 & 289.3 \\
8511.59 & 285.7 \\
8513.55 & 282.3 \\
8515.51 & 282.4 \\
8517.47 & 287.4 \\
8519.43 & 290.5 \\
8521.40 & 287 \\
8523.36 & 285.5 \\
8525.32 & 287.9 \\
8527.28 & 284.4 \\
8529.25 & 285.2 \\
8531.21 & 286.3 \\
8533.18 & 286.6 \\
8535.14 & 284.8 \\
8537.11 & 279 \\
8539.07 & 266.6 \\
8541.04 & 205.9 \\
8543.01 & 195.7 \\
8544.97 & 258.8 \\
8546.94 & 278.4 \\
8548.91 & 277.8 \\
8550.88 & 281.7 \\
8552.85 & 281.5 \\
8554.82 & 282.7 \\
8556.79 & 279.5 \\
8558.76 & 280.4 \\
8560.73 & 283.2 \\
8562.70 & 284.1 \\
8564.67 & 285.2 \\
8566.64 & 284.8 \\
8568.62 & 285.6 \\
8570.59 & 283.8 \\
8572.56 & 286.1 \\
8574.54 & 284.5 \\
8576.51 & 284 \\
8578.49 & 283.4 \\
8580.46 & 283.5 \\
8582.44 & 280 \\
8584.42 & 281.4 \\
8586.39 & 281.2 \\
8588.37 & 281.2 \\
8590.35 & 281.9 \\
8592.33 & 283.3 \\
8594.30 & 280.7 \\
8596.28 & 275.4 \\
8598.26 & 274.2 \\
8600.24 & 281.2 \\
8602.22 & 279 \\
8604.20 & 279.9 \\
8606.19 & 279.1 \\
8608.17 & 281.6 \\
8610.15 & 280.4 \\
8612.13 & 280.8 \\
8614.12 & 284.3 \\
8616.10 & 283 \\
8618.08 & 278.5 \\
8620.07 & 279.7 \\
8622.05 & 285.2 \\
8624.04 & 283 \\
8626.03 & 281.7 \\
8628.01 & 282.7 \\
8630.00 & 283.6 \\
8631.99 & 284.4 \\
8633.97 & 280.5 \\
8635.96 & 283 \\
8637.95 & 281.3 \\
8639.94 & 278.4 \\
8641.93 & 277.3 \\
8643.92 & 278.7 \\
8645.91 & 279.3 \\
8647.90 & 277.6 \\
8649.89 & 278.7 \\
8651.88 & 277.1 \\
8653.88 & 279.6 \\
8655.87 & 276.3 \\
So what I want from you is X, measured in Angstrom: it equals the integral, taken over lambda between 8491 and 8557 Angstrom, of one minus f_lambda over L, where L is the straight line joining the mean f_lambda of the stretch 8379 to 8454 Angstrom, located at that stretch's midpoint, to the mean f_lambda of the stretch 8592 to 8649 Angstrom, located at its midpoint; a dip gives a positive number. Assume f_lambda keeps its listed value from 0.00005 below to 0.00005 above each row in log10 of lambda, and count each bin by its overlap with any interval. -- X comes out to 2.6 Angstrom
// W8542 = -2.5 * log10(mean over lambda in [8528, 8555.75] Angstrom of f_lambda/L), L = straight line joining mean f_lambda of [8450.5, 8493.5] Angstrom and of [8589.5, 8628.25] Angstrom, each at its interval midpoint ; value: 0.07 mag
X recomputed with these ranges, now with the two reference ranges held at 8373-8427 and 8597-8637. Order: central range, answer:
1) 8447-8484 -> 0.1 Angstrom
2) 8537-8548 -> 1.6 Angstrom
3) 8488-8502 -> 0.6 Angstrom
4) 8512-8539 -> 0.3 Angstrom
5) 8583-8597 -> 0.1 Angstrom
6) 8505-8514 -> 0.1 Angstrom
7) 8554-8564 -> 0.1 Angstrom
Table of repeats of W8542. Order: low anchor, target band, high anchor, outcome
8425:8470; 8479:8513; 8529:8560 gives -0.01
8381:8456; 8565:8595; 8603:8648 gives 0.00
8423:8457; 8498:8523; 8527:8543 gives -0.04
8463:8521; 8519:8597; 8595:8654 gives 0.02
